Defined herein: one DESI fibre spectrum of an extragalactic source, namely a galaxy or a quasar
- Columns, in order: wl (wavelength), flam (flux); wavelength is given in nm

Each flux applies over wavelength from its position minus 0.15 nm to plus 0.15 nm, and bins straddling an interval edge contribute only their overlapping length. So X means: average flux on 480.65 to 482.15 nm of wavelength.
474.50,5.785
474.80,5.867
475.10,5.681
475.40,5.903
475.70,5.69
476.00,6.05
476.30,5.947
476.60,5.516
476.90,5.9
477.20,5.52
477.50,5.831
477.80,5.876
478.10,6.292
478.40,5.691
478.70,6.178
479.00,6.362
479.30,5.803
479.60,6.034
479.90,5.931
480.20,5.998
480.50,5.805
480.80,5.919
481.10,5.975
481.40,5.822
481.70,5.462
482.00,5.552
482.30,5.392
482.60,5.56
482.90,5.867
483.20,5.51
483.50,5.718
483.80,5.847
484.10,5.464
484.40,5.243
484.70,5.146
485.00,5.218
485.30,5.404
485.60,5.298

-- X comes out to 5.75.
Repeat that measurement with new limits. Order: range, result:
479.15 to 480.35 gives 5.94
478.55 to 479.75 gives 6.09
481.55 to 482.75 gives 5.49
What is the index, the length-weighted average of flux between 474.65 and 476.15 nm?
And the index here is 5.84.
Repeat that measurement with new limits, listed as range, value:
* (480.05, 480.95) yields 5.91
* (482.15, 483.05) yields 5.61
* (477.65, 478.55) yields 5.95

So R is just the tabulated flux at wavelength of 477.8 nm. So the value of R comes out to 5.876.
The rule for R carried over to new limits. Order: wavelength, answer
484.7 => 5.146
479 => 6.362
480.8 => 5.919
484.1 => 5.464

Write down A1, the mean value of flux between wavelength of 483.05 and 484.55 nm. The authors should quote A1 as 5.56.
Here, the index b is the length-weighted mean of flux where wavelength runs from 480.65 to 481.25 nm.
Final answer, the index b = 5.95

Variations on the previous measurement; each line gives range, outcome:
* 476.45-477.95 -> 5.73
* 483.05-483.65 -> 5.61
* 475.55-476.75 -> 5.8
